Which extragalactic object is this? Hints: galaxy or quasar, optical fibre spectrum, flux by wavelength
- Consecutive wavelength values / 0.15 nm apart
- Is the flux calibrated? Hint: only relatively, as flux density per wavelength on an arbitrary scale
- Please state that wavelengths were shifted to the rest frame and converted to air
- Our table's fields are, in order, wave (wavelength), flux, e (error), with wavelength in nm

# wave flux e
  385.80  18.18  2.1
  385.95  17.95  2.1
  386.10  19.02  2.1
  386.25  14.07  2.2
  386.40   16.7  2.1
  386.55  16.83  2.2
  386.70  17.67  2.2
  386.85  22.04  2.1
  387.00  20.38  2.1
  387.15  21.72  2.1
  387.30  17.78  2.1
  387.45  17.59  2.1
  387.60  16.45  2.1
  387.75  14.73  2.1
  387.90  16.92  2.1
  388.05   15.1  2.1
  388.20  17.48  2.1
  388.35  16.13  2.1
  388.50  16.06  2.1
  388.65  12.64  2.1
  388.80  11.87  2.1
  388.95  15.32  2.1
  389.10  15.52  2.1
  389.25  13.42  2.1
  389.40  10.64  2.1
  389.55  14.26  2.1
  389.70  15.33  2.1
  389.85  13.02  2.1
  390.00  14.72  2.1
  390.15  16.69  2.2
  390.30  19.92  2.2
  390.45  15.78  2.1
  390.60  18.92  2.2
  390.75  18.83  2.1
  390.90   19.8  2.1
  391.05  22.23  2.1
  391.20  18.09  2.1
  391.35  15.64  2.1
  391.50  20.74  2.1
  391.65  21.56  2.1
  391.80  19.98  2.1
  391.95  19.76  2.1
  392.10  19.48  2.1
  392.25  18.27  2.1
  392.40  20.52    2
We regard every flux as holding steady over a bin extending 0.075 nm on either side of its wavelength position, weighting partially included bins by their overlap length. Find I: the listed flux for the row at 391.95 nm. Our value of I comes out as 19.76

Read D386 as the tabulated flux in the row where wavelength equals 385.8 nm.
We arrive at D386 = 18.18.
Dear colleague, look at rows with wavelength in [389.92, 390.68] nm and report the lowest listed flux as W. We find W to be 14.72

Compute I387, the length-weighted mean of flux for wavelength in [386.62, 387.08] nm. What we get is 20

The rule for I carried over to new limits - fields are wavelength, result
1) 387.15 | 21.72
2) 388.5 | 16.06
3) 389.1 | 15.52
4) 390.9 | 19.8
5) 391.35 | 15.64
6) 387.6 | 16.45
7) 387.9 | 16.92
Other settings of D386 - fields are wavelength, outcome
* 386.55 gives 16.83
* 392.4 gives 20.52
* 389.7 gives 15.33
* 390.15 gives 16.69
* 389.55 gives 14.26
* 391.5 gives 20.74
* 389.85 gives 13.02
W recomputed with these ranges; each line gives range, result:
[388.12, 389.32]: 11.87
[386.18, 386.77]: 14.07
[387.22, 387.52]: 17.59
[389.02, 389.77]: 10.64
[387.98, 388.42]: 15.1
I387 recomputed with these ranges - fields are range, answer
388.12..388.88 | 14.8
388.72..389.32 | 14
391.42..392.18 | 20.3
